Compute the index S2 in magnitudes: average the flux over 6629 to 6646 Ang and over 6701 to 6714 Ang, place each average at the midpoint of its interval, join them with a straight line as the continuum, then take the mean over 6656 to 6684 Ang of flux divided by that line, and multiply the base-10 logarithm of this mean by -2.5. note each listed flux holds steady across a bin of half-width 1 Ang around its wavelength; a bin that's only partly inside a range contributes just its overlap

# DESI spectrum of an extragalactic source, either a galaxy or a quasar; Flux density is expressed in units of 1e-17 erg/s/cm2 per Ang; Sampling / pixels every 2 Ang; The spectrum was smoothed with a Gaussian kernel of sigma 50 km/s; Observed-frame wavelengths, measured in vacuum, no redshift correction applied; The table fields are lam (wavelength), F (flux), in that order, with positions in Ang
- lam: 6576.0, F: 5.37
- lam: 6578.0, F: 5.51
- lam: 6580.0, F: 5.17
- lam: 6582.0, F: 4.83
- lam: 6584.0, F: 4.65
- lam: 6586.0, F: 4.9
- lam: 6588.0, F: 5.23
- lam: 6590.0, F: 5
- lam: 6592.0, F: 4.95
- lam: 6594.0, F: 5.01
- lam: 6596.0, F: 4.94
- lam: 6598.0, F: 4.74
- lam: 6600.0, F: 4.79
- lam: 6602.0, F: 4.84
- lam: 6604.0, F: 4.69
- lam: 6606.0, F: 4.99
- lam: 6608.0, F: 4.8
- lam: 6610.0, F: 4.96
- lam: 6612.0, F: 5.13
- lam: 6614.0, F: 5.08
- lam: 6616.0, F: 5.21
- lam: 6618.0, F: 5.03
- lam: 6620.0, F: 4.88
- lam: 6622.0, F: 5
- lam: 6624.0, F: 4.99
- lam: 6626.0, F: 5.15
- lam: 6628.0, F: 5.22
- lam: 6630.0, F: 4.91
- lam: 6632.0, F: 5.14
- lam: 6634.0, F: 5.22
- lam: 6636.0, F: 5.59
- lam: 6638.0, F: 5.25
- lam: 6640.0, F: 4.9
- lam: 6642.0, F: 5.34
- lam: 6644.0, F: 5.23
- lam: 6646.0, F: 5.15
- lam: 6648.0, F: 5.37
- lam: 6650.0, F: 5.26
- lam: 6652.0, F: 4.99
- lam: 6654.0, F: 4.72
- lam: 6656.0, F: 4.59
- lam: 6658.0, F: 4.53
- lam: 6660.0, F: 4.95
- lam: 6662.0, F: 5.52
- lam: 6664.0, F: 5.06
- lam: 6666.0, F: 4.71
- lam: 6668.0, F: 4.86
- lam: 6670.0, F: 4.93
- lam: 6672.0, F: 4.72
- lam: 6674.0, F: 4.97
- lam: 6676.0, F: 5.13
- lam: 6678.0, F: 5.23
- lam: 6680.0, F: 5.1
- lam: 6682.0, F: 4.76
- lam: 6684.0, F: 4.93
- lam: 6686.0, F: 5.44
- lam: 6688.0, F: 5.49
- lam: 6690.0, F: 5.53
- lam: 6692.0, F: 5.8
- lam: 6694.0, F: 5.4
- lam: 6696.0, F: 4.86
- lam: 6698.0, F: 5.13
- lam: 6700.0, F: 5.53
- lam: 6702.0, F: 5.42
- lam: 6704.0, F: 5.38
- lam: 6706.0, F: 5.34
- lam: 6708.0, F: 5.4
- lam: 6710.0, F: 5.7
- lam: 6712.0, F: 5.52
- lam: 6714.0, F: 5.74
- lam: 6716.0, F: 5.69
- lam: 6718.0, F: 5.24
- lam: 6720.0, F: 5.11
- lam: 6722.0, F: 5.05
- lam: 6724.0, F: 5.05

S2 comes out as 0.08 mag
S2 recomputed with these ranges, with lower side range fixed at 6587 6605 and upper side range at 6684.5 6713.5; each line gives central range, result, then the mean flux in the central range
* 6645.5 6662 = 0.047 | 4.97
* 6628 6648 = -0.018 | 5.2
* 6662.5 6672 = 0.076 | 4.91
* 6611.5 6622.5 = -0.009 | 5.05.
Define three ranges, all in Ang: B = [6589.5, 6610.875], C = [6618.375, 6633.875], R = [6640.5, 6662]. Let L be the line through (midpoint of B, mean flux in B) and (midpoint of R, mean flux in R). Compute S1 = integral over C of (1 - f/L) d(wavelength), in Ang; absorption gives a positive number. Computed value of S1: -0.3 Ang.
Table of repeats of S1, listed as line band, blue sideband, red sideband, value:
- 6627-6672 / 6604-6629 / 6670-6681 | -0.3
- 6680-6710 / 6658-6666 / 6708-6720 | 0.1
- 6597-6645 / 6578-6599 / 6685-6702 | 0.5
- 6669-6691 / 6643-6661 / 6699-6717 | 0.6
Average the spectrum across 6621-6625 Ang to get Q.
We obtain 5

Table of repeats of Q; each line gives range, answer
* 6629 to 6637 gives 5.21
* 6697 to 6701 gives 5.33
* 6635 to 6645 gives 5.26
